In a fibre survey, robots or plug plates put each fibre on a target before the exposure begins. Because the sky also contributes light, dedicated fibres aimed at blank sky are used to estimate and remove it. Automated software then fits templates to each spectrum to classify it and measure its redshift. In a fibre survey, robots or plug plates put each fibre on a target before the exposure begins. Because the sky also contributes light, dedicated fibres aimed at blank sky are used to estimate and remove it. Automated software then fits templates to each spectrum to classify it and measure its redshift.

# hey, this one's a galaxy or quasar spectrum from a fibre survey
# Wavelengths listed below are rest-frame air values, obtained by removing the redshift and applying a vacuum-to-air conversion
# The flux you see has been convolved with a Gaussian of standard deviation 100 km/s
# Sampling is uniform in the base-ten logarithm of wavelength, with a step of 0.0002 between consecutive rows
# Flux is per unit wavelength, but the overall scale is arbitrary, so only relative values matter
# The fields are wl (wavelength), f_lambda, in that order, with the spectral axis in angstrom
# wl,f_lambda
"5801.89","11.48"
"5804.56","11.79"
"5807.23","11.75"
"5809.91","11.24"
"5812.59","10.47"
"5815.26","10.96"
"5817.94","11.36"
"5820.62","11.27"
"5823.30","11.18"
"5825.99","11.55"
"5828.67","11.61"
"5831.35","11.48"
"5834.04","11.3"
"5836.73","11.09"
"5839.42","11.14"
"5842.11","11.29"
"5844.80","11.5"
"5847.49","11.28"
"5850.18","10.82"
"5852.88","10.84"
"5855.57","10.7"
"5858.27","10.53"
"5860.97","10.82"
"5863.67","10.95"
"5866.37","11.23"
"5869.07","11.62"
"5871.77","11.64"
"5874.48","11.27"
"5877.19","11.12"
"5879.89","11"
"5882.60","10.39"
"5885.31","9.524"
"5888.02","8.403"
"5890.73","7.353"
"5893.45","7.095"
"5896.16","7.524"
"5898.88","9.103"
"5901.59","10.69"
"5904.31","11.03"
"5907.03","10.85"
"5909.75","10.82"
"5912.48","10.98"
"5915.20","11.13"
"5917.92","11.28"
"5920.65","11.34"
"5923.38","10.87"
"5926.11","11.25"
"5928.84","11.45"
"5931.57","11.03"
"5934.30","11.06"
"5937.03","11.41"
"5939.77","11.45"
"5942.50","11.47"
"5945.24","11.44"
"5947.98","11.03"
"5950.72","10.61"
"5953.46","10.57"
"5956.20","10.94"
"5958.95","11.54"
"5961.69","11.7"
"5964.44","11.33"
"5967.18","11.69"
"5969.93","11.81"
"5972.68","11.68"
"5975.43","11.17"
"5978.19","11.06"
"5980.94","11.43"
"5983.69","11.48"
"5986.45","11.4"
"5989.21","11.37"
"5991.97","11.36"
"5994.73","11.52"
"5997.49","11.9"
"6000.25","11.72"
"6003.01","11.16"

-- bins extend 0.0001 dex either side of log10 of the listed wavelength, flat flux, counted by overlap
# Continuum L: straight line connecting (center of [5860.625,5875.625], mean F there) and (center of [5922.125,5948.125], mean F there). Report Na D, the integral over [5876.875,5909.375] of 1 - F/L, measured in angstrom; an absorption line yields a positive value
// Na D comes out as 5.1 angstrom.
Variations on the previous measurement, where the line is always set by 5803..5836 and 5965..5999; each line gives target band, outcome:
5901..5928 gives 0.9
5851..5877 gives 0.7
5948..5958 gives 0.6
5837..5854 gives 0.3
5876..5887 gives 0.9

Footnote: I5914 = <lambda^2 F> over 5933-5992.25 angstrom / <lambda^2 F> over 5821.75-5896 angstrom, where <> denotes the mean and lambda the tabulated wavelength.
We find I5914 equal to 1.10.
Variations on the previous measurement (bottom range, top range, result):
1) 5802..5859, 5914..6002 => 1.06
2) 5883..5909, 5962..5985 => 1.29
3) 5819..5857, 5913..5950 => 1.03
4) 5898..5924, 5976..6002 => 1.09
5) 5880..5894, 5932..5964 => 1.29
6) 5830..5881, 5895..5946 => 1.00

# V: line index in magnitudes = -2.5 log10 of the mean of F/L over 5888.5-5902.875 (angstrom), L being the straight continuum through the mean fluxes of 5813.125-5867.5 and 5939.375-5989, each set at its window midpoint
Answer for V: 0.32 mag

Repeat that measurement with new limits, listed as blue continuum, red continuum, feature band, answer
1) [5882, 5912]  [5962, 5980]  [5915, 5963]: -0.07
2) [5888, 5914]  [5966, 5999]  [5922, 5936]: -0.10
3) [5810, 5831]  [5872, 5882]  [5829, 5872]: 0.00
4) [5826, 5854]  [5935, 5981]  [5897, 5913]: 0.08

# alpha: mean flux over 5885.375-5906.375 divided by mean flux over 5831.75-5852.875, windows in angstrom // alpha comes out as 0.79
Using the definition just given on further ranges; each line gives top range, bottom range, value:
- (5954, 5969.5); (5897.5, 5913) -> 1.08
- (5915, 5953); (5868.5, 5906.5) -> 1.14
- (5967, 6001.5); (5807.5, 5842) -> 1.02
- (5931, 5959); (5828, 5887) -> 1.01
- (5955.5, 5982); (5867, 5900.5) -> 1.18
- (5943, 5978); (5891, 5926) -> 1.11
